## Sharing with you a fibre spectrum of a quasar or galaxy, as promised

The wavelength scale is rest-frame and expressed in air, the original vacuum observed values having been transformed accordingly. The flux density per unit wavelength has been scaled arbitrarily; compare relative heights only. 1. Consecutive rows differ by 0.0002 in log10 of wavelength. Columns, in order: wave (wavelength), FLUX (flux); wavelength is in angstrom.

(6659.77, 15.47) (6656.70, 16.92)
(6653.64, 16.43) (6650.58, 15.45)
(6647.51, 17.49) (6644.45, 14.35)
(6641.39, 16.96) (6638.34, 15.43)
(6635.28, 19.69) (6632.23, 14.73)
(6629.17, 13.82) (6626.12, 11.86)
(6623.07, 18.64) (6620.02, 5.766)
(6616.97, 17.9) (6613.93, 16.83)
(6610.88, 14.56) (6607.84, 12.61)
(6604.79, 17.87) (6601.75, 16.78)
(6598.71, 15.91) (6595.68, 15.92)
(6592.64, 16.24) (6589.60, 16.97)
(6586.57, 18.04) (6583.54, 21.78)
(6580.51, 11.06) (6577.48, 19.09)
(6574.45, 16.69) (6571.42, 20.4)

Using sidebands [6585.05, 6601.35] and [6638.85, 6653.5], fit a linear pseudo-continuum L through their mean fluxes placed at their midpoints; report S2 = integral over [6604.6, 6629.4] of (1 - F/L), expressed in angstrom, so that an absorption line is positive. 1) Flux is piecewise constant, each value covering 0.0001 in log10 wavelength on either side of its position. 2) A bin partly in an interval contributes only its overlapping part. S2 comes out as 3.2 angstrom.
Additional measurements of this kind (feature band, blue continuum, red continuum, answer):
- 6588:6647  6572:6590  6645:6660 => 4.9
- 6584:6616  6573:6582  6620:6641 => -2.1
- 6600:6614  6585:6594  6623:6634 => 0.2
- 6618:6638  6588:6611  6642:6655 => 2.1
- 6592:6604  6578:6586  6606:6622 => -0.8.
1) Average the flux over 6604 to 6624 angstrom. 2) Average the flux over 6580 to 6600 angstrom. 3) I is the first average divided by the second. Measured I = 0.9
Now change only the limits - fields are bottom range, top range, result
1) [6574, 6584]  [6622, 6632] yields 0.87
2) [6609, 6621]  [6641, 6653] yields 1.14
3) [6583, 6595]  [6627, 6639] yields 0.88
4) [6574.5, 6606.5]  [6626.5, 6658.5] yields 0.94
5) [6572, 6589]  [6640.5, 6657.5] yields 0.93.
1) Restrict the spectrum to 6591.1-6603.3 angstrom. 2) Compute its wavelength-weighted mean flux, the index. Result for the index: 16.2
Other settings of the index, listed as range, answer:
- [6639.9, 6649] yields 16.3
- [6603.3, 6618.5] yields 15.9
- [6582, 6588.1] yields 19.9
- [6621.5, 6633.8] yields 14.7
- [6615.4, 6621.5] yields 11.9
